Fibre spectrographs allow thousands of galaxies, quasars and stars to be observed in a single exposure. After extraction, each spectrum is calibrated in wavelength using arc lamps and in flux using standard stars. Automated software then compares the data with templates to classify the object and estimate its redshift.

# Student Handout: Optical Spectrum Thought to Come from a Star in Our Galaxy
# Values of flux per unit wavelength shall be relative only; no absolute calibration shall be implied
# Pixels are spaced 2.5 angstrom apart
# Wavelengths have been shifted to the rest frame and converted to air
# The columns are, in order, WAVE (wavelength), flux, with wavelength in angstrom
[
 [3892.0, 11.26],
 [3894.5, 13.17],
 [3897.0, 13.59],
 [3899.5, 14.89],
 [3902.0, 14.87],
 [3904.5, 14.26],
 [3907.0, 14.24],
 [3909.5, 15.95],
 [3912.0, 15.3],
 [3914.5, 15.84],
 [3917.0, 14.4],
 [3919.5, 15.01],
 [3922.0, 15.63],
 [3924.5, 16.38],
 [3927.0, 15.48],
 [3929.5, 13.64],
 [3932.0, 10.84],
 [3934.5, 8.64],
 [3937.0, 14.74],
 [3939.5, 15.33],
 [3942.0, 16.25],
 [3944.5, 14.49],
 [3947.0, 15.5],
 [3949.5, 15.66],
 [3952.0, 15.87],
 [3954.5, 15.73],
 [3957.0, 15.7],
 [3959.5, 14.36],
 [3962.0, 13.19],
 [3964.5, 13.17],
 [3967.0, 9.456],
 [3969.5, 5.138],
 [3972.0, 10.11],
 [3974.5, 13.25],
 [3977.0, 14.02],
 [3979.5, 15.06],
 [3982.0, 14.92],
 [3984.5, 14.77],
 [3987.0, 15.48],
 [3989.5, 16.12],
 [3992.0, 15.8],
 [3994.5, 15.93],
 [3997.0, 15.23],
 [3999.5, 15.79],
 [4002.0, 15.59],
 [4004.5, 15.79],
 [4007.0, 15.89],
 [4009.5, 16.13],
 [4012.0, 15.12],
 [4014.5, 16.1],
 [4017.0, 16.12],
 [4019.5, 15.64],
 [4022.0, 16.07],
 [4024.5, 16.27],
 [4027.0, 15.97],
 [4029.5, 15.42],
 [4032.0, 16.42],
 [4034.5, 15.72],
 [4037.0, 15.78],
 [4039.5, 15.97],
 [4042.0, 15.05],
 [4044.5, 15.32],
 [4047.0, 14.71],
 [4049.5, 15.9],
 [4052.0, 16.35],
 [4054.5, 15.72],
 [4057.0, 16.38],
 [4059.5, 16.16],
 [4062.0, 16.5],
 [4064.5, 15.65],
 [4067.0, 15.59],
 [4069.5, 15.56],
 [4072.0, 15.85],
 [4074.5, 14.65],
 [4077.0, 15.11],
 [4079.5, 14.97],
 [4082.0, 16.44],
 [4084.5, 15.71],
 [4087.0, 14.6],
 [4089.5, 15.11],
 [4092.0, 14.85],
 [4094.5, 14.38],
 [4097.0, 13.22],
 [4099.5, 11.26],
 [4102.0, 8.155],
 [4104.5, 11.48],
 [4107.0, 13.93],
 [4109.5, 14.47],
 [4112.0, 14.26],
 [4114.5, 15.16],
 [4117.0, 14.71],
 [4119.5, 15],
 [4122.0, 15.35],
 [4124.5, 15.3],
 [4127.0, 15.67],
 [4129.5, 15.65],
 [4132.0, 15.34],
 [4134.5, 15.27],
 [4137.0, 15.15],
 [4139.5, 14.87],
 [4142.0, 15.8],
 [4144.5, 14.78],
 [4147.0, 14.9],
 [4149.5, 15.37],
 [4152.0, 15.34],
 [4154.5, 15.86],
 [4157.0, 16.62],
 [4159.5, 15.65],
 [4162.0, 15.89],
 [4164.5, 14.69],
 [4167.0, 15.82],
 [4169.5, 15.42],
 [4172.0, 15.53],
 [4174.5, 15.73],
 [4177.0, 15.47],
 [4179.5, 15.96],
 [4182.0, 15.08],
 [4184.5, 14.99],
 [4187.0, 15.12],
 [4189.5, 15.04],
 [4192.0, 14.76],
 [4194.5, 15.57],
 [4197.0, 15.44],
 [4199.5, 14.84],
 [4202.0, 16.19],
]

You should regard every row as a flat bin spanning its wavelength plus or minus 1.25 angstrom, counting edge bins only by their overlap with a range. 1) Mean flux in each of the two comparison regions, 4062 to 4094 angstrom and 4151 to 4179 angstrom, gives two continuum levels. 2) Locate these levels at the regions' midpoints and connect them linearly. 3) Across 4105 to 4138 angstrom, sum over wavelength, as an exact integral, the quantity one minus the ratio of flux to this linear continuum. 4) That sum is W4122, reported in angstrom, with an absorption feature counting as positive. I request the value 1.2 angstrom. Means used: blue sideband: 15.4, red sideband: 15.6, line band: 14.9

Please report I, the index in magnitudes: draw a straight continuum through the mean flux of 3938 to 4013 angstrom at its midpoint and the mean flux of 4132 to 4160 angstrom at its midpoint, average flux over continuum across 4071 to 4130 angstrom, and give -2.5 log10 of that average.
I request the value 0.06 mag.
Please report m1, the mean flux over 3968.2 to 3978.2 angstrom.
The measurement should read 10.6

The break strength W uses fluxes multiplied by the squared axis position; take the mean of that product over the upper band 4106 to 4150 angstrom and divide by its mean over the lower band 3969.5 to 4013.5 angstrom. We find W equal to 1.1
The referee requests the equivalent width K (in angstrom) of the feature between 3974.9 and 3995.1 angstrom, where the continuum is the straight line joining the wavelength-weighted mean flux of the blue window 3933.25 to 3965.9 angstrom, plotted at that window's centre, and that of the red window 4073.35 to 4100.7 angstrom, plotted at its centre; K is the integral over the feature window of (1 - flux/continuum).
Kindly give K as -0.9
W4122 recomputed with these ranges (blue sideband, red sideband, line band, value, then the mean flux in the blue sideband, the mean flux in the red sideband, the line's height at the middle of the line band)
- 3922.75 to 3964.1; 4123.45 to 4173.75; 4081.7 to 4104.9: 2.6 angstrom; 14.5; 15.4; 15.2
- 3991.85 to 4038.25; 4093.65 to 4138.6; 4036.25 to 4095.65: -2.2 angstrom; 15.8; 14.1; 15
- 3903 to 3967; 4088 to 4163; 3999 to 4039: -3.6 angstrom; 14.5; 14.6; 14.6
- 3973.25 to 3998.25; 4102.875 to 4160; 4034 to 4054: -0.8 angstrom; 15.1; 15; 15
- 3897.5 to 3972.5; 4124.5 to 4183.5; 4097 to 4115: 3.0 angstrom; 14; 15.5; 15.2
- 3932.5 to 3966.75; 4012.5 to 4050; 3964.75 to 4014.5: 2.7 angstrom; 14.3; 15.7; 15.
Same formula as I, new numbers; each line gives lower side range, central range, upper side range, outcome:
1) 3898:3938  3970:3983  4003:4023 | 0.180 mag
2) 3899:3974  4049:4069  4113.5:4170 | -0.085 mag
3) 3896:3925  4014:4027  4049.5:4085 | -0.034 mag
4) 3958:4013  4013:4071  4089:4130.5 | -0.131 mag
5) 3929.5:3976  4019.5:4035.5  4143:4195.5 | -0.145 mag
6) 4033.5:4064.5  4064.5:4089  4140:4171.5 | 0.023 mag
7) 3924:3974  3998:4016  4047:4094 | -0.094 mag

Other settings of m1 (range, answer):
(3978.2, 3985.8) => 14.9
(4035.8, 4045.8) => 15.5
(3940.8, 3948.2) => 15.4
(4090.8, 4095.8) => 14.6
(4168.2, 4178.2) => 15.5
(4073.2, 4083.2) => 15.3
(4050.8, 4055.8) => 16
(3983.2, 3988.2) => 15.1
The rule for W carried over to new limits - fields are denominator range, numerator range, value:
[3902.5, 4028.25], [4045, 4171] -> 1.10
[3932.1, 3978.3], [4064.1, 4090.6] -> 1.23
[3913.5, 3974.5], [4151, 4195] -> 1.26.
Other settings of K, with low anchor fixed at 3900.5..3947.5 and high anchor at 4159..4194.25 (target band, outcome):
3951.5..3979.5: 3.70 angstrom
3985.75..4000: -0.91 angstrom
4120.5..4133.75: -0.21 angstrom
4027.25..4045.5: -0.95 angstrom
